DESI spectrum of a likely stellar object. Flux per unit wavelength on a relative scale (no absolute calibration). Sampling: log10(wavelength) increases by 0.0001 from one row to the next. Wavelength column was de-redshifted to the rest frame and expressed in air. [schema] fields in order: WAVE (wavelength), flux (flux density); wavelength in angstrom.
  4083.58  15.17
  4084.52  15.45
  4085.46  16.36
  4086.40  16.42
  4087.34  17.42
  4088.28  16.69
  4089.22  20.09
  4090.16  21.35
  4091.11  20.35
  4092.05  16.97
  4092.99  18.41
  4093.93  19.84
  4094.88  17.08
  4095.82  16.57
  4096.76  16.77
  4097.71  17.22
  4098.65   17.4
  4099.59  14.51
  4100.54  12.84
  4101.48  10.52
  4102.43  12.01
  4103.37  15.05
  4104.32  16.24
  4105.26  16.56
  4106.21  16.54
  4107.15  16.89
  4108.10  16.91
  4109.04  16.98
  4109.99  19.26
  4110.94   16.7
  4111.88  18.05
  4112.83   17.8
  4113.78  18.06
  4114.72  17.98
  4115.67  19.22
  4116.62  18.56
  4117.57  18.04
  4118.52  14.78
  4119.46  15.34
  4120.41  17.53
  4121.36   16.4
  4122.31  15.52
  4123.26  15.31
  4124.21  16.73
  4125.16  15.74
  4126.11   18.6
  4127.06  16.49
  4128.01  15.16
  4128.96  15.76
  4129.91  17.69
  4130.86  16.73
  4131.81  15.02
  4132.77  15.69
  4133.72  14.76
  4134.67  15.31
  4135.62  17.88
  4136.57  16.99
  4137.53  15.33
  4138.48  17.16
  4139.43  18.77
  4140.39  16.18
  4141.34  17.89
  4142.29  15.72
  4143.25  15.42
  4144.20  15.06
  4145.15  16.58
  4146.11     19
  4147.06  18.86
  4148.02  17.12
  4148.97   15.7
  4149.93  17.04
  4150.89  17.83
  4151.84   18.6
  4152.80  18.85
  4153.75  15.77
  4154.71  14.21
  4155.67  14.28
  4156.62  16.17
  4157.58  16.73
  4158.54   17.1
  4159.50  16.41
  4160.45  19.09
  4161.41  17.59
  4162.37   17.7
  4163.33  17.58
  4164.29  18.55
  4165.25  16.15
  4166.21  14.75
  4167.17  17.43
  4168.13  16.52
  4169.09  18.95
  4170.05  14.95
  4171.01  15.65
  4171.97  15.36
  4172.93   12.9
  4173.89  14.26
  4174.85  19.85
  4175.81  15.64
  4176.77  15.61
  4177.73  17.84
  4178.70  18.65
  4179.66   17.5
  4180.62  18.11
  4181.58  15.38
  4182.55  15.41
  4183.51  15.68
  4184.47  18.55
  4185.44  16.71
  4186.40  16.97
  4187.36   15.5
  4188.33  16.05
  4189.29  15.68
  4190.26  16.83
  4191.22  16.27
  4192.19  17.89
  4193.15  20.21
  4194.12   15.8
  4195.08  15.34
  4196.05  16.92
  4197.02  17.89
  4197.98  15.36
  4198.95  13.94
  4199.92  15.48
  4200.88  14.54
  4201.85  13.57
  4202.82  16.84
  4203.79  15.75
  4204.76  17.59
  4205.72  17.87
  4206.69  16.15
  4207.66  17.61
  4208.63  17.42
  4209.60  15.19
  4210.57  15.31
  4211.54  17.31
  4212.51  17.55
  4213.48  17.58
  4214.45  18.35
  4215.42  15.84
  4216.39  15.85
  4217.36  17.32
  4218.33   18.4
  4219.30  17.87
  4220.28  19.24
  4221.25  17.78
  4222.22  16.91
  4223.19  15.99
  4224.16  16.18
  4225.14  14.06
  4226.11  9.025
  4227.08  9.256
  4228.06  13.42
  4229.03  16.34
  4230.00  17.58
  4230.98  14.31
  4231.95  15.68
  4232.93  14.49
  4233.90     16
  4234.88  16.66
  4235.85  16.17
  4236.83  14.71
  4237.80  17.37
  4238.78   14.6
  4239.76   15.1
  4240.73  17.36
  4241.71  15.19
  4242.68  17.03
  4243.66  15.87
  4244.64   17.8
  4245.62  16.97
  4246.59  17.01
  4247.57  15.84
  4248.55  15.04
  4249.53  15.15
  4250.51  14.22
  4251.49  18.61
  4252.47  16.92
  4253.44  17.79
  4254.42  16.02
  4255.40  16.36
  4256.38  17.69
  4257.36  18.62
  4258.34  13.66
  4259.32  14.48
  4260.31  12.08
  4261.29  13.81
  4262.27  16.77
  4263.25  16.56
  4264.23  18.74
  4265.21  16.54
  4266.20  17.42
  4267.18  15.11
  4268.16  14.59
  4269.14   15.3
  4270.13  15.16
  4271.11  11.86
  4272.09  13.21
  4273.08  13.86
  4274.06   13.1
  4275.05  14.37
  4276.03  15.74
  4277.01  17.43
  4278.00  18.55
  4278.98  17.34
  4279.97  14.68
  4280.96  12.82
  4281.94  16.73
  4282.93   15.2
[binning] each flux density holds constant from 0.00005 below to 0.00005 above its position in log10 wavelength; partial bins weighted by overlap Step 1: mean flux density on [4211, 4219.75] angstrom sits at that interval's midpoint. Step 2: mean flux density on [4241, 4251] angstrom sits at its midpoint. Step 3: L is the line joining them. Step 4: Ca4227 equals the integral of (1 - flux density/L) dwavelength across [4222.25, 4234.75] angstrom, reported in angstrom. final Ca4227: 1.7 angstrom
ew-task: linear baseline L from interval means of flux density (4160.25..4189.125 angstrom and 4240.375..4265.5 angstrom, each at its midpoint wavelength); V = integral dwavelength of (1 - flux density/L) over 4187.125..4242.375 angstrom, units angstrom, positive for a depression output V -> 1.2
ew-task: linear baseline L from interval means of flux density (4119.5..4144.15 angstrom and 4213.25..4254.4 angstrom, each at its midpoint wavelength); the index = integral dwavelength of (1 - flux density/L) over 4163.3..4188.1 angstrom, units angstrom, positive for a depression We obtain -0.5 angstrom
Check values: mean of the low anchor 16.3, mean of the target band 16.5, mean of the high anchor 16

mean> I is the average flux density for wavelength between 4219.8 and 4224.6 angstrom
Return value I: 17.3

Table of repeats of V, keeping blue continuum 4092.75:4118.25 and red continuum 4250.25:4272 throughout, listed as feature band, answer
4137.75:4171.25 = -0.96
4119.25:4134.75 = 0.42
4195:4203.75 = 0.33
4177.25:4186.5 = -0.47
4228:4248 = -0.12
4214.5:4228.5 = 0.38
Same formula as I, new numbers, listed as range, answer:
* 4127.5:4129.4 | 15.5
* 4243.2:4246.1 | 16.9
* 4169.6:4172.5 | 15.3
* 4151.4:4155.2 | 16.8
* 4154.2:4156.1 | 14.2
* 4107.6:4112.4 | 17.6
